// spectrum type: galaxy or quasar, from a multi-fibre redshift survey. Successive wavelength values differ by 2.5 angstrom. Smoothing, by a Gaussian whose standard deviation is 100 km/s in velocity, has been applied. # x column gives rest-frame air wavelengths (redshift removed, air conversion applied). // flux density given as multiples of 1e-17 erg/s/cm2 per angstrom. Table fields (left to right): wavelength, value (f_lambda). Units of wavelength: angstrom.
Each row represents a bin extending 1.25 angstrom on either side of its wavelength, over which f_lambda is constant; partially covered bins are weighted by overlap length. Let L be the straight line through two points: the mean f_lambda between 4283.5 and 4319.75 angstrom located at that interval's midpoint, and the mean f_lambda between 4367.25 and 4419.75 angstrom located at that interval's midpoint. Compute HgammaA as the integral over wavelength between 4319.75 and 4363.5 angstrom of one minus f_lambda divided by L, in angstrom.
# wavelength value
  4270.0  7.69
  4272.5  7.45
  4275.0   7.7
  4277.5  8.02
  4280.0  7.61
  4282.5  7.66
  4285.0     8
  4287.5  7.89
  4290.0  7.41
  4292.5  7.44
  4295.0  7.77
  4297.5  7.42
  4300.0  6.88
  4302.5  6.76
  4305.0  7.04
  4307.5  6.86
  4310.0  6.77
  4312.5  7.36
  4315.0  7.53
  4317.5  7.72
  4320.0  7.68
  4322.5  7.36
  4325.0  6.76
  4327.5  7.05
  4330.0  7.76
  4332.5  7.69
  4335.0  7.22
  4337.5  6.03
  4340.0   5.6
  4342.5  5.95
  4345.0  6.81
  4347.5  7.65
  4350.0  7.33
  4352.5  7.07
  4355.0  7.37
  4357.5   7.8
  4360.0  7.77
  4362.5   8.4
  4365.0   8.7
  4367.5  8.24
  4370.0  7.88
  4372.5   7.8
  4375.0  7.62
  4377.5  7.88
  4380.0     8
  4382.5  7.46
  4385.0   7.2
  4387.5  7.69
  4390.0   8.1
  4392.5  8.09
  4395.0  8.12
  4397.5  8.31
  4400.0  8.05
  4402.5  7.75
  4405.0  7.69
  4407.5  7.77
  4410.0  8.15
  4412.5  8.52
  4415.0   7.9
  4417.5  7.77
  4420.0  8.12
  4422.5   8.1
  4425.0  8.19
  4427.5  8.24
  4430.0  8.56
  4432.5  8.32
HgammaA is 2.5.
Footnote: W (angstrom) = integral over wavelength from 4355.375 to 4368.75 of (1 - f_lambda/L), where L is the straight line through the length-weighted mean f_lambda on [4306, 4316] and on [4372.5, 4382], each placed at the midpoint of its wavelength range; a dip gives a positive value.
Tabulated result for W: -0.8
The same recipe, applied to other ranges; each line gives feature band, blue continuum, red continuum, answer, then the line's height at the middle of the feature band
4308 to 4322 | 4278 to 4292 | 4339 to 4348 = -0.6 angstrom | 7.06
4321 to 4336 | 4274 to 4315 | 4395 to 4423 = 0.5 angstrom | 7.59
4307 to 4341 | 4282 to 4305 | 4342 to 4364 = 1.4 angstrom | 7.43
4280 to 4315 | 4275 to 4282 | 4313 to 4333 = 1.3 angstrom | 7.63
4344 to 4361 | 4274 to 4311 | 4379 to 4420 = 0.7 angstrom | 7.7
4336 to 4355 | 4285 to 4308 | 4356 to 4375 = 2.8 angstrom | 7.84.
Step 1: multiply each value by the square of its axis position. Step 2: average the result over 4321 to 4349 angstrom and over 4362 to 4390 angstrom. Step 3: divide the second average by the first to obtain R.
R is 1.16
